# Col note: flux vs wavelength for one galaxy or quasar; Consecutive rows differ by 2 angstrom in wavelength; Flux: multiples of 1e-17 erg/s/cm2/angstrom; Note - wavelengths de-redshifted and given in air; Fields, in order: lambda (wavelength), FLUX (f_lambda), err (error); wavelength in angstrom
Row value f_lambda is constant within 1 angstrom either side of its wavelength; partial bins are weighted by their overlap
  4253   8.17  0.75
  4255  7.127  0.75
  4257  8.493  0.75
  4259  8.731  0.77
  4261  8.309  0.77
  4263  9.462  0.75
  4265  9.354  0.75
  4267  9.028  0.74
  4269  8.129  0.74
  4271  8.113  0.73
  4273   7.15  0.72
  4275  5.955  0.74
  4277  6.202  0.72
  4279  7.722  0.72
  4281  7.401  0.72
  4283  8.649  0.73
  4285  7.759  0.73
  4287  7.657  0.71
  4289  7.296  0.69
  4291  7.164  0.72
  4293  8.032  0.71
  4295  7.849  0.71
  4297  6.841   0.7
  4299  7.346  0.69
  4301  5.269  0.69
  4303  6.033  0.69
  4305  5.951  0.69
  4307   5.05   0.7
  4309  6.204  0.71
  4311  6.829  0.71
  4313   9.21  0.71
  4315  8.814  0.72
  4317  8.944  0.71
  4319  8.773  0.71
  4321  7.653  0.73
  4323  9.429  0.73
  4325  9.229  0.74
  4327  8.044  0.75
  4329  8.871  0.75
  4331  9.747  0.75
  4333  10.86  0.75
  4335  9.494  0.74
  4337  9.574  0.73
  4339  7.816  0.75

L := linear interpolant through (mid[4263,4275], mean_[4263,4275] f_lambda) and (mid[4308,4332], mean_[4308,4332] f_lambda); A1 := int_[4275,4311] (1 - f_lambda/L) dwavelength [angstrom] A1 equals 6.1 angstrom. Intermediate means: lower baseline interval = 8.25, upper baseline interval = 8.48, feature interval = 6.93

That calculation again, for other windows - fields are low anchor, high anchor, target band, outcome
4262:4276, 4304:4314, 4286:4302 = 0.1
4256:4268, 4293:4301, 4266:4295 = 1.3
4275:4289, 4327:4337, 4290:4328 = 4.8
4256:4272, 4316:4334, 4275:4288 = 2.0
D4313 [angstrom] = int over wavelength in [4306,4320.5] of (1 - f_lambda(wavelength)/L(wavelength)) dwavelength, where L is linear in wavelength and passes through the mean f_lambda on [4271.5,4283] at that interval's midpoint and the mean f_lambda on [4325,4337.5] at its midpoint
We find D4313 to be 1.6 angstrom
